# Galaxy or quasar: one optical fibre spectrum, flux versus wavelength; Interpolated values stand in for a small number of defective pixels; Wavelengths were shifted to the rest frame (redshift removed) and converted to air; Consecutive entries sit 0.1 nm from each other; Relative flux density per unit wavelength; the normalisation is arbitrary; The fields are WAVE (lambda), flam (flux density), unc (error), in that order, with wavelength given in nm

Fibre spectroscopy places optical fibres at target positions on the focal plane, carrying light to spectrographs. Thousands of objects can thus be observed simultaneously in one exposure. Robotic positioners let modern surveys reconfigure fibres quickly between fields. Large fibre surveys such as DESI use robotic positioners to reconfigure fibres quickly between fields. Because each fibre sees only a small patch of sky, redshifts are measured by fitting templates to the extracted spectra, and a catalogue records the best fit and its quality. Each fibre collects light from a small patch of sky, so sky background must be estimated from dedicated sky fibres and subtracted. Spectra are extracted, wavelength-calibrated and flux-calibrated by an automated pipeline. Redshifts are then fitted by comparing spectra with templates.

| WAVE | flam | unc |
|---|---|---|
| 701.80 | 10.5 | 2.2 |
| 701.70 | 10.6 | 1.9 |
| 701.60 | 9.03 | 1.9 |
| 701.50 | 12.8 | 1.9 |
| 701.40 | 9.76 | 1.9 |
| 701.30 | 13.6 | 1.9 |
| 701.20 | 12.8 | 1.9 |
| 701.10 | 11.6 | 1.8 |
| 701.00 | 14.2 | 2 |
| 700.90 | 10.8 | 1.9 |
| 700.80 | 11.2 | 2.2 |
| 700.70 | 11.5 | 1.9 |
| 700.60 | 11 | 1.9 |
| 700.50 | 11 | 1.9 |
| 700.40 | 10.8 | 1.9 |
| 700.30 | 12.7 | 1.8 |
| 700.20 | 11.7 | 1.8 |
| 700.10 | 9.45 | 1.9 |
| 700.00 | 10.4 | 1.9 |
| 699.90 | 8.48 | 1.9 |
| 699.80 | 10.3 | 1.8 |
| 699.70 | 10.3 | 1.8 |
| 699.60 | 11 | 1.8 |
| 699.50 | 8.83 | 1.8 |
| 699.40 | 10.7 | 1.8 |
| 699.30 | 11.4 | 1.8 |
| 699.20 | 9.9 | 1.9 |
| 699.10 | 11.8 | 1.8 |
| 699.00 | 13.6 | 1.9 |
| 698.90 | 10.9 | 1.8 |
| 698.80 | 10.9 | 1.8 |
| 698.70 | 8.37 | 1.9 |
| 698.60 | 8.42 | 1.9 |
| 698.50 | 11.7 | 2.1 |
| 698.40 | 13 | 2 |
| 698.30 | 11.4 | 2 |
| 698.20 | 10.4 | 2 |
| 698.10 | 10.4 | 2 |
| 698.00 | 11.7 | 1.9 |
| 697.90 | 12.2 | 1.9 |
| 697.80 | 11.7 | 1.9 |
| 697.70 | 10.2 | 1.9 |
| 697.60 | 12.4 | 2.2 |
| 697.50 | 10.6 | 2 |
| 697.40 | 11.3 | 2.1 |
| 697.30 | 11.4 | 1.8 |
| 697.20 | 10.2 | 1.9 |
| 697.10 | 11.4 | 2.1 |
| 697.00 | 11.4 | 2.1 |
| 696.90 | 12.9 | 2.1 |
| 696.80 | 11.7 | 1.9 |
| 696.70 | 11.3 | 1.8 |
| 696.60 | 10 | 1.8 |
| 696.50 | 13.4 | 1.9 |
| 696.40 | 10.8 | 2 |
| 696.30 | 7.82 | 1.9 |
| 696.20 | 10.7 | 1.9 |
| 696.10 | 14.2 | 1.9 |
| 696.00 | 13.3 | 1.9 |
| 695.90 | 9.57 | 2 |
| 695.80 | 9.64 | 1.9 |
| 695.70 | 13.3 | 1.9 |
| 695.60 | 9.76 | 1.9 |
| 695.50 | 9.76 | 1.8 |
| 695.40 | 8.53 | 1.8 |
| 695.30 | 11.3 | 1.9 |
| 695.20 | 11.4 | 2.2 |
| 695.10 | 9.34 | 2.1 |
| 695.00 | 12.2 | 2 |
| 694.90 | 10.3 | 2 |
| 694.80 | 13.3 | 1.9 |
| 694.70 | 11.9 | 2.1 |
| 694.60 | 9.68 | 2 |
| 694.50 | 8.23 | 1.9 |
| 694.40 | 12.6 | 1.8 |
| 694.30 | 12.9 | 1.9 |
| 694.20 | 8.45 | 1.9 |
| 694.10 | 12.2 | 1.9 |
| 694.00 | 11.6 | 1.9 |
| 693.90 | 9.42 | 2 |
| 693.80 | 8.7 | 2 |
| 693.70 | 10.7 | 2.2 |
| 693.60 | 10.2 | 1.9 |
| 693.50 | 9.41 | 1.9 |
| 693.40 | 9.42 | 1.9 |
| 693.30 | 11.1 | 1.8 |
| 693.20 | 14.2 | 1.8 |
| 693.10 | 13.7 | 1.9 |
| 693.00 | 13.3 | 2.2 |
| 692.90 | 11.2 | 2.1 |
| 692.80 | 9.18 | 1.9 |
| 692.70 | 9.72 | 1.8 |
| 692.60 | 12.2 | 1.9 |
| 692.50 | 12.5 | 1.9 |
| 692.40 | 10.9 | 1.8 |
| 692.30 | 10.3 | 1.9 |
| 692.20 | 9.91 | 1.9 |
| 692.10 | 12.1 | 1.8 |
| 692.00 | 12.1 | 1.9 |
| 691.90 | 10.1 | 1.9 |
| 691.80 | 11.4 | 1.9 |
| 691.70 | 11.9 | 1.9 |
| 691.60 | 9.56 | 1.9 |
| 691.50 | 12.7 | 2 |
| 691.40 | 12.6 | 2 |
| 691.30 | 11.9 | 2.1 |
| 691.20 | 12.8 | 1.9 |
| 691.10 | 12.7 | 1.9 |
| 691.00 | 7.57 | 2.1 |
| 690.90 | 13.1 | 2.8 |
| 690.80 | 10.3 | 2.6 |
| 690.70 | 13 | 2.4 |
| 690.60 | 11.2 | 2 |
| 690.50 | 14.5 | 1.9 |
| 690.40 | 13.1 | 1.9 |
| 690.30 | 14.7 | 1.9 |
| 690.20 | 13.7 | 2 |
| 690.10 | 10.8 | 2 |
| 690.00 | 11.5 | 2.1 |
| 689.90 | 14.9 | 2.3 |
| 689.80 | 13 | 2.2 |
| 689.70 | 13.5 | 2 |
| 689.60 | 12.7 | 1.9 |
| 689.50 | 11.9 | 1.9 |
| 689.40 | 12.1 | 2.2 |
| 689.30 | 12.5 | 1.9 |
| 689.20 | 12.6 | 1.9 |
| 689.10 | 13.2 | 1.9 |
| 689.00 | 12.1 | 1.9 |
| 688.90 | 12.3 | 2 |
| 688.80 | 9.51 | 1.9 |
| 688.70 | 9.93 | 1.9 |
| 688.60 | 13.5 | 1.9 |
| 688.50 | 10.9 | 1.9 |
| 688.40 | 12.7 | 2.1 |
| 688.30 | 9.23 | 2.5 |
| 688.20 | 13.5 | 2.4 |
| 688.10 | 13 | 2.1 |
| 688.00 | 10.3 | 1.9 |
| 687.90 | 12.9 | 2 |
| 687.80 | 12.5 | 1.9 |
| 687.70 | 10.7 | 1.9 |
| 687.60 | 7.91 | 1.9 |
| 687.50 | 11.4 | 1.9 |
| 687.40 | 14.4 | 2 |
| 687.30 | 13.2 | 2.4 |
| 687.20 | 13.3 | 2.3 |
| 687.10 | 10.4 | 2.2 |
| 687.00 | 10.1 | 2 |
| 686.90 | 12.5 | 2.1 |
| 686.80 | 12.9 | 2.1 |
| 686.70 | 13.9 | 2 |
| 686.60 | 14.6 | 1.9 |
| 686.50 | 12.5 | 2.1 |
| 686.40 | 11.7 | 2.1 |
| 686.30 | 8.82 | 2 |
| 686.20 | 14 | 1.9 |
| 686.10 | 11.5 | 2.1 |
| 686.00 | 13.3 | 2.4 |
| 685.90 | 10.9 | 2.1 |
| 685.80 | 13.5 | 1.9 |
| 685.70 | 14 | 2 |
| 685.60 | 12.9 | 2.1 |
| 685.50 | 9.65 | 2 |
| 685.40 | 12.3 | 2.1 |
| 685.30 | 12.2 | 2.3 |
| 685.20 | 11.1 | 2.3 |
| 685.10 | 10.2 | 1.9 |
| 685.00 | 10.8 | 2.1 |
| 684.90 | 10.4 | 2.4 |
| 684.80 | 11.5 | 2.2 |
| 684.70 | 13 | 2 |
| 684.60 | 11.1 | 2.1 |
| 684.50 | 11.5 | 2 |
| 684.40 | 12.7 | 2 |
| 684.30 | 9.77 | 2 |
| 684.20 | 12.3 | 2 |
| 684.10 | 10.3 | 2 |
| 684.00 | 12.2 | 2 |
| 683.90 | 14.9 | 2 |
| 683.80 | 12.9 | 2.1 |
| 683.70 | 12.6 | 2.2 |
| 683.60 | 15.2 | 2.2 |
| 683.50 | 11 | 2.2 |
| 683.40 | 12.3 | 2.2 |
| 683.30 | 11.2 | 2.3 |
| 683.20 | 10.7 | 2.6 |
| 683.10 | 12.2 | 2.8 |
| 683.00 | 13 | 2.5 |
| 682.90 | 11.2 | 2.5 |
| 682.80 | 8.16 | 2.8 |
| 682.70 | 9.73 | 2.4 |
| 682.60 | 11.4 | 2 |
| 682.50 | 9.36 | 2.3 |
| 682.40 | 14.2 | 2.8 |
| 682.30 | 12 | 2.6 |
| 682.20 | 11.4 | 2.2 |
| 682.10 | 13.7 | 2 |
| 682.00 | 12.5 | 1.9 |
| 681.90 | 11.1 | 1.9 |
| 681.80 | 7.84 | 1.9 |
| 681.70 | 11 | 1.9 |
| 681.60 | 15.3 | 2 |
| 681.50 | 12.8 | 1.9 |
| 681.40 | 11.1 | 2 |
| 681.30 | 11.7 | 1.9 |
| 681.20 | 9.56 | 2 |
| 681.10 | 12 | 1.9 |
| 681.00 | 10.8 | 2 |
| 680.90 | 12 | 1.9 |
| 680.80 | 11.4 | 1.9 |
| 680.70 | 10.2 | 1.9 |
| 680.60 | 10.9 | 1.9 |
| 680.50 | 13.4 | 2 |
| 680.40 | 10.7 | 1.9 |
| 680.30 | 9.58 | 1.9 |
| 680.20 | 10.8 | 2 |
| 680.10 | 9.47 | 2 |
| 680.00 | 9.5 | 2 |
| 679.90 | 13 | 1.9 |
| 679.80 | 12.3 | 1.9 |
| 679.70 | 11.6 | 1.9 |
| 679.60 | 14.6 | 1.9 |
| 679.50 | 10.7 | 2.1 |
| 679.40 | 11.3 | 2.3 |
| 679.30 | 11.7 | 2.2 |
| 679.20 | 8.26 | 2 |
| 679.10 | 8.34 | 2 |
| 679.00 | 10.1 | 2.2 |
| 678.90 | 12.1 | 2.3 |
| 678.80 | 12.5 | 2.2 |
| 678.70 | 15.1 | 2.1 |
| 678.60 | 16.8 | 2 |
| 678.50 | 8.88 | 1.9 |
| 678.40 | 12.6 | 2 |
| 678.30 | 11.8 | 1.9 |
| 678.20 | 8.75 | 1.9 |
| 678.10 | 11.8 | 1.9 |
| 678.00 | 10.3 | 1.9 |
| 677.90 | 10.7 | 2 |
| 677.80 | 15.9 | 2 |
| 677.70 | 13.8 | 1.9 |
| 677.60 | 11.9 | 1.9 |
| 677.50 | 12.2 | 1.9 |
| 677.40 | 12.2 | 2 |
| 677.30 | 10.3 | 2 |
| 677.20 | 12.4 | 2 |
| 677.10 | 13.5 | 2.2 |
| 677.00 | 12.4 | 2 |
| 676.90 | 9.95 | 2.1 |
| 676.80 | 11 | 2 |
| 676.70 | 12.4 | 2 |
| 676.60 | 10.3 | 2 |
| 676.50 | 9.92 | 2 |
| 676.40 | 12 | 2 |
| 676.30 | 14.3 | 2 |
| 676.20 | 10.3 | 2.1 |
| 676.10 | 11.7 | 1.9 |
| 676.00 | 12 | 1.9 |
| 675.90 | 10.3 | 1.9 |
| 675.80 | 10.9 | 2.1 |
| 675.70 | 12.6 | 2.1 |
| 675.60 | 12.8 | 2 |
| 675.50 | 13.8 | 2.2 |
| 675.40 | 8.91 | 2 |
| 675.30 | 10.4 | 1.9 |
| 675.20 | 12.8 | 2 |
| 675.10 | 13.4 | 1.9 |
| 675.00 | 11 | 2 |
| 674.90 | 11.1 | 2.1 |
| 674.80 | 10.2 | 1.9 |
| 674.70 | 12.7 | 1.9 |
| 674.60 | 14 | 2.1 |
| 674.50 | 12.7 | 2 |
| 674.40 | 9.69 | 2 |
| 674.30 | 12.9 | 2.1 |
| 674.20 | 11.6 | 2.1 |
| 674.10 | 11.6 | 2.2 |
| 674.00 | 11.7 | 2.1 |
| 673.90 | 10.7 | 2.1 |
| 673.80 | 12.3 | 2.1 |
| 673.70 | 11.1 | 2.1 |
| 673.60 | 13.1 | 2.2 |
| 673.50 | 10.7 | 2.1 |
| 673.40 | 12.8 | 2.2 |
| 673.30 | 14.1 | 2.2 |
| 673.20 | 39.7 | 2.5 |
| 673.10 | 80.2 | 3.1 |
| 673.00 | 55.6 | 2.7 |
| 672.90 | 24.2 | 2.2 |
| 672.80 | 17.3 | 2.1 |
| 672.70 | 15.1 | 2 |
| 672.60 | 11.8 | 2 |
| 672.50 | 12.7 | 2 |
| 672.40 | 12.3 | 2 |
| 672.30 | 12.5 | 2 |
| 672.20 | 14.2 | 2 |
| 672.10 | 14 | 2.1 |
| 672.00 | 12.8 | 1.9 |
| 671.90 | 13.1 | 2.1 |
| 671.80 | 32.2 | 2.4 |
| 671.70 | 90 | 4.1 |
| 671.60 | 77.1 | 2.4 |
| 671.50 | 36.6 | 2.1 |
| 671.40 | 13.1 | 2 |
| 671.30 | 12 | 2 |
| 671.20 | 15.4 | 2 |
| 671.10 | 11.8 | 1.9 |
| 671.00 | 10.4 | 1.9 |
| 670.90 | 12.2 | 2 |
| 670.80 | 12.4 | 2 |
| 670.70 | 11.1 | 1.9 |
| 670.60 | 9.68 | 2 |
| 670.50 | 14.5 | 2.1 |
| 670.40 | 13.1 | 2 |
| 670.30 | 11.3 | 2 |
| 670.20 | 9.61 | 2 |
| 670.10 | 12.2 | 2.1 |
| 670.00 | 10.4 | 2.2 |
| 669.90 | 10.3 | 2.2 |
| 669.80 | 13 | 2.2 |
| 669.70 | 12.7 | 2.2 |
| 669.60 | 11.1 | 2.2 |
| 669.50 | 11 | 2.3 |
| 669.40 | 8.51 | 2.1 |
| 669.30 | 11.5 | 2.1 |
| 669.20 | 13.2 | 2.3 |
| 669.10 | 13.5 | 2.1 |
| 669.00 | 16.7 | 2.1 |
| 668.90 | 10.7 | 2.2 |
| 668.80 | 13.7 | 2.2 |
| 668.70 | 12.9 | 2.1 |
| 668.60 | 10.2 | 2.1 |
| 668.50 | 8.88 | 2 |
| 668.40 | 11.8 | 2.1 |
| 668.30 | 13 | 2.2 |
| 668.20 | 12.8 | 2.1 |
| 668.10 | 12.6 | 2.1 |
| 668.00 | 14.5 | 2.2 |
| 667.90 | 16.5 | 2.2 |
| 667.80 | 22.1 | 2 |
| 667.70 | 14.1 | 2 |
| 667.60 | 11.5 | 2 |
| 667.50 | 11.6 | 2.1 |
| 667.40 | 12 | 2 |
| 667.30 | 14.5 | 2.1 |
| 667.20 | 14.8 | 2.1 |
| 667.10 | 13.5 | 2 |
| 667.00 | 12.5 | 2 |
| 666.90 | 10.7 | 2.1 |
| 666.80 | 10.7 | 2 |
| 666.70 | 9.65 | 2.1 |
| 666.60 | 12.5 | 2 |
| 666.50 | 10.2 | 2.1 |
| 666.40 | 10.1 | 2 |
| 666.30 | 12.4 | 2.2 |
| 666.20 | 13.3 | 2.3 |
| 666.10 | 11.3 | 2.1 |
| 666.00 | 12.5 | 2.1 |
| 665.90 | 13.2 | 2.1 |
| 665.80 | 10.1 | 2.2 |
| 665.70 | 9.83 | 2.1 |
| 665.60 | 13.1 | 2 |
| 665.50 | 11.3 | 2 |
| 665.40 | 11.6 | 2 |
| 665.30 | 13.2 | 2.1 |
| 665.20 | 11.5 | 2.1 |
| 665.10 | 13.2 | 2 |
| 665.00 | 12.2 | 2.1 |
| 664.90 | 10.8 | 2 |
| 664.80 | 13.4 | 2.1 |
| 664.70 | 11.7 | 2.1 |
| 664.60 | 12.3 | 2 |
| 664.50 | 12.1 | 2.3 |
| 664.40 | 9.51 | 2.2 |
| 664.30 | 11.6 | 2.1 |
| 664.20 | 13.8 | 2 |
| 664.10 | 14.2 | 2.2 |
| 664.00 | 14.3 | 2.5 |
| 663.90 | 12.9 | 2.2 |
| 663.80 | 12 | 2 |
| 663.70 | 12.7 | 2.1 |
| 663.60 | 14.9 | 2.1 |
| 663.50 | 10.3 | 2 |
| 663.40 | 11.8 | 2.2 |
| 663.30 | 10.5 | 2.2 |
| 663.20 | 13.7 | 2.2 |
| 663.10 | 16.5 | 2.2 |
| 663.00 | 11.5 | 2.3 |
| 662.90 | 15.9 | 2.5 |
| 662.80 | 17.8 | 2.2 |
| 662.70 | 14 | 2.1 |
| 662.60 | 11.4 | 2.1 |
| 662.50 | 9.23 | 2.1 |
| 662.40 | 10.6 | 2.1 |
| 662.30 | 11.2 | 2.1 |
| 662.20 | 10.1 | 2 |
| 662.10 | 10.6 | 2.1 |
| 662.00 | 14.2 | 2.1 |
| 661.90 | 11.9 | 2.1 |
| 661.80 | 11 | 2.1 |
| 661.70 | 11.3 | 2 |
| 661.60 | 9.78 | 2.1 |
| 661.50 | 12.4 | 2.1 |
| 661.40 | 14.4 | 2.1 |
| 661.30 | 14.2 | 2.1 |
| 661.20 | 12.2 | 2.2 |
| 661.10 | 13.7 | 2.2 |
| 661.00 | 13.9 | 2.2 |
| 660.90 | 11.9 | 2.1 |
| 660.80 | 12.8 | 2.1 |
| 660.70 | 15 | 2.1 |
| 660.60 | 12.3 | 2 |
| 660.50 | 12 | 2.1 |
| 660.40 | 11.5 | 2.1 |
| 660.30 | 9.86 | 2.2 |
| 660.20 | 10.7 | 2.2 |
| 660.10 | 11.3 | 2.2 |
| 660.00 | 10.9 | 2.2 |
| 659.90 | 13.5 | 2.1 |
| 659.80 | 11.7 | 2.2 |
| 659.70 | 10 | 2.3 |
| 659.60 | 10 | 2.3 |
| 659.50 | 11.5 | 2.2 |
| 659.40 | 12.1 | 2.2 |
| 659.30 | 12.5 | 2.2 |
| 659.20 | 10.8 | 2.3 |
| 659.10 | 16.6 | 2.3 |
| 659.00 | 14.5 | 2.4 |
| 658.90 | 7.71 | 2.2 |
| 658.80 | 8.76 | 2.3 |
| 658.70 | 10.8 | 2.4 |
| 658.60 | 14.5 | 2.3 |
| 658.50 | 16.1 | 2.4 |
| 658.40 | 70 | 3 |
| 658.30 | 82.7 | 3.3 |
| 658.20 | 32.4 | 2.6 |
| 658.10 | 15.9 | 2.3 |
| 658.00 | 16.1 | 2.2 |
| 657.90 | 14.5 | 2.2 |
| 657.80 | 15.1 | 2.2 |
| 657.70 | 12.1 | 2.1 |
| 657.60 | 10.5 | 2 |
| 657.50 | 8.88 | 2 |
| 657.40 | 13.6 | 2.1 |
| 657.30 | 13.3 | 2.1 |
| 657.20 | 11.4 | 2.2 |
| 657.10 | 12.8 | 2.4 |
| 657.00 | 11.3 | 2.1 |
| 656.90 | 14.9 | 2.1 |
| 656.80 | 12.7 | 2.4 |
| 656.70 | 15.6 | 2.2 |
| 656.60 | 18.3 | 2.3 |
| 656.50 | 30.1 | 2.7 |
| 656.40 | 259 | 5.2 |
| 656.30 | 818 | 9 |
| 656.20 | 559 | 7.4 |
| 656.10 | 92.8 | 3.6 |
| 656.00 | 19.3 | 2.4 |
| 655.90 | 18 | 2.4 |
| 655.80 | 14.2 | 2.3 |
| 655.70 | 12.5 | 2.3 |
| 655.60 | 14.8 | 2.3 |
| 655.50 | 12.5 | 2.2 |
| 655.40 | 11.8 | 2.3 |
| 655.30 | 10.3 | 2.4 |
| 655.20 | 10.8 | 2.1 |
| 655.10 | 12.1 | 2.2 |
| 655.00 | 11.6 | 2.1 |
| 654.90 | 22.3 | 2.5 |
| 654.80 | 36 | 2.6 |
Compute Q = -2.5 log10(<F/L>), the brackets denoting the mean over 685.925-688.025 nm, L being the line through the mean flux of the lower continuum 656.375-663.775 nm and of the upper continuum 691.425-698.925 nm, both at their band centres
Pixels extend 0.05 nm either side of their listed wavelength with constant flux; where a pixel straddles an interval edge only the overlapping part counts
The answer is 0.04 mag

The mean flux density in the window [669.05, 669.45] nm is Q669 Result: 11.7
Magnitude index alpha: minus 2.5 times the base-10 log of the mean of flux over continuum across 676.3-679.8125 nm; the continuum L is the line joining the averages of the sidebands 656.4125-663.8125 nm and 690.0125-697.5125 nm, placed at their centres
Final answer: 0.15 mag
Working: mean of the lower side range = 16.1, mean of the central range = 11.8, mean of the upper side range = 11.3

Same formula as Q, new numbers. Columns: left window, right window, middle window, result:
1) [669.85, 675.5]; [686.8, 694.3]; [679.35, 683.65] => 0.29 mag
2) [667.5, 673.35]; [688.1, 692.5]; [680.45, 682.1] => 0.28 mag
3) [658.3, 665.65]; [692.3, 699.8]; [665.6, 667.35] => 0.11 mag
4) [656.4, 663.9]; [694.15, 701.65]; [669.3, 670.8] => 0.30 mag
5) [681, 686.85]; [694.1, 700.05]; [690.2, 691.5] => -0.09 mag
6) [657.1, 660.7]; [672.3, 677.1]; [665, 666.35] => 0.30 mag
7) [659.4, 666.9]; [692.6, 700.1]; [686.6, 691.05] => -0.09 mag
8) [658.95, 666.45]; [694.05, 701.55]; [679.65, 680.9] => 0.05 mag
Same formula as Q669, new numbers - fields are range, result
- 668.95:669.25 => 14.5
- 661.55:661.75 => 10.5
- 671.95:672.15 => 13.4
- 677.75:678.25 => 11.5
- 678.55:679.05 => 13.3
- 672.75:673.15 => 44.3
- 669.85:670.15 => 11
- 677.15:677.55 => 11.8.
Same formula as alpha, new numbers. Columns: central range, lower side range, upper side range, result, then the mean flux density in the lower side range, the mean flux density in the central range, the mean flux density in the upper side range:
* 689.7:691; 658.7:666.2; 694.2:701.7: -0.12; 12.2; 12.6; 11.1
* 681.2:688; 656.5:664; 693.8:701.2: 0.04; 14.7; 11.8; 11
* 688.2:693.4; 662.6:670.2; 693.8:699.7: -0.06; 12.5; 11.9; 11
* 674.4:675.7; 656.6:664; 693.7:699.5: 0.10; 14.5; 11.9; 11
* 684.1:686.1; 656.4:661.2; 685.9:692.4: 0.10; 18.6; 11.7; 12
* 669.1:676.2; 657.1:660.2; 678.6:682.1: -0.24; 17.1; 16.9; 11.4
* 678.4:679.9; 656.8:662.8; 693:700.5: 0.09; 14.8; 11.8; 11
